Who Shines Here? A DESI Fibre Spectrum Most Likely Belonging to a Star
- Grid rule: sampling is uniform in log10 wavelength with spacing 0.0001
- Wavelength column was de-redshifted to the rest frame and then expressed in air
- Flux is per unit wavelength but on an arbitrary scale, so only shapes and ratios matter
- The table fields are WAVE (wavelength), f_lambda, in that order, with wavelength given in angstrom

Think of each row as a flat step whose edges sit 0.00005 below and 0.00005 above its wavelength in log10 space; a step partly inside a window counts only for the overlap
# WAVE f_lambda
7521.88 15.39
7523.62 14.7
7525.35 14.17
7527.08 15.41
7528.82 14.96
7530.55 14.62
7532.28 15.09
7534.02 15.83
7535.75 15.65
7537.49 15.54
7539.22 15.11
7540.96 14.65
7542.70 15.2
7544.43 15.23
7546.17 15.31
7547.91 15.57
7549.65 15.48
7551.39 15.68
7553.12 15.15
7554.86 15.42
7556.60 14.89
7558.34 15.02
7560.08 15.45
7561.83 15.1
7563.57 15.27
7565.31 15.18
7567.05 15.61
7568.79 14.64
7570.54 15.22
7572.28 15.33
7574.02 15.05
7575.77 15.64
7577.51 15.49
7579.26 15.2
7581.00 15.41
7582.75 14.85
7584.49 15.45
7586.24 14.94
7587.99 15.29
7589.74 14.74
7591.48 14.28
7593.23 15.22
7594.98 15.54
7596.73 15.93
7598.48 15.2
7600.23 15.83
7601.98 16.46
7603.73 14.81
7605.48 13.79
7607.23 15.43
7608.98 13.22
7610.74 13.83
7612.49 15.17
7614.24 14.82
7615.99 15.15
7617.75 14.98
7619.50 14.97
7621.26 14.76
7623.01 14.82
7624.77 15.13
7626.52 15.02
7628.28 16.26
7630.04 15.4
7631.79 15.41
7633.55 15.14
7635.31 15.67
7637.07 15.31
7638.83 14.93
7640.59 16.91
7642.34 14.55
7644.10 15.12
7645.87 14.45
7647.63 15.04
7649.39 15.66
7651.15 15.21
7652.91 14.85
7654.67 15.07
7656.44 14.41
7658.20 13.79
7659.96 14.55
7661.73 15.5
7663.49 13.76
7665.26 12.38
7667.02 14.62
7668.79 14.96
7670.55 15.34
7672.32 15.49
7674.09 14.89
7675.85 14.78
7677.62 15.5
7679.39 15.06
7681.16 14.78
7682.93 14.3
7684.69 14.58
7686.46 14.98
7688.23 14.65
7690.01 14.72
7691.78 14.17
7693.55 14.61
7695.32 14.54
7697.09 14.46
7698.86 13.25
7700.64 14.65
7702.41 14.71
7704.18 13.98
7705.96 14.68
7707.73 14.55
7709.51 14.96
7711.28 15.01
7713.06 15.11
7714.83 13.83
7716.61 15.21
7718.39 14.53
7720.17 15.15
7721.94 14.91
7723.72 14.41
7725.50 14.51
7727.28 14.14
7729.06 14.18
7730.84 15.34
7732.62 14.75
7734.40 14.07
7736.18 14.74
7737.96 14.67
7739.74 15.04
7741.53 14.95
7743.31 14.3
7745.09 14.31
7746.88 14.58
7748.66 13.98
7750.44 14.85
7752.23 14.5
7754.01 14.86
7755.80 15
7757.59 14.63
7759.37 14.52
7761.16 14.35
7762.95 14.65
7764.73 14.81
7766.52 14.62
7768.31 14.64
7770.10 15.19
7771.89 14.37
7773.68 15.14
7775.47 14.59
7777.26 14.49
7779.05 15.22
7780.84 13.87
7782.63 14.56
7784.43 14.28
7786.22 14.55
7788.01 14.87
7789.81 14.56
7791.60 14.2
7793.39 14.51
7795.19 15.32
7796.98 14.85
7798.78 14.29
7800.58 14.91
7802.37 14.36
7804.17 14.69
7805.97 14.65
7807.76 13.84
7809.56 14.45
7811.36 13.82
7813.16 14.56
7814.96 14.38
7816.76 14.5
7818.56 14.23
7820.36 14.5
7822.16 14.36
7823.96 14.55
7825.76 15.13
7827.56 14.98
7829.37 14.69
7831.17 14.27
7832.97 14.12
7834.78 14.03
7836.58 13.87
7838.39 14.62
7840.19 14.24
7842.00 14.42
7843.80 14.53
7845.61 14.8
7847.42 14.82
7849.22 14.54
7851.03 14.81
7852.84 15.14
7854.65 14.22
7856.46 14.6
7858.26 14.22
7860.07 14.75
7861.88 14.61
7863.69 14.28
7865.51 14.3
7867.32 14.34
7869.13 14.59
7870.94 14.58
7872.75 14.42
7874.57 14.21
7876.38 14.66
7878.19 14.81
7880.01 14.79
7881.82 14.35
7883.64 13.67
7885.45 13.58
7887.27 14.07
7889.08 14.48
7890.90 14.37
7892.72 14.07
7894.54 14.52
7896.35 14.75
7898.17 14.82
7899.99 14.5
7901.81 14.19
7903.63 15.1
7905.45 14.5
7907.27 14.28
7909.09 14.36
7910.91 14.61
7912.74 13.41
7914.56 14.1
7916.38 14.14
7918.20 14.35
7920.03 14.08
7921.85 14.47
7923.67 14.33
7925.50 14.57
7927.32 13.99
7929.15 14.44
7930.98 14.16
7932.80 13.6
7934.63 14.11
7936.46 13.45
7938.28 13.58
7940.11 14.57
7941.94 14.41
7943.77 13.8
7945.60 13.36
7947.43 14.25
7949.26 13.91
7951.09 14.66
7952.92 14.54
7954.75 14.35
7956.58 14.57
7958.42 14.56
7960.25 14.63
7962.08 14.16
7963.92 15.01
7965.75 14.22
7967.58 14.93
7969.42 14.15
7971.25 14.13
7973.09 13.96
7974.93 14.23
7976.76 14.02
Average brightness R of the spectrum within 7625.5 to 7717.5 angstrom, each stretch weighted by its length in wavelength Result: 14.8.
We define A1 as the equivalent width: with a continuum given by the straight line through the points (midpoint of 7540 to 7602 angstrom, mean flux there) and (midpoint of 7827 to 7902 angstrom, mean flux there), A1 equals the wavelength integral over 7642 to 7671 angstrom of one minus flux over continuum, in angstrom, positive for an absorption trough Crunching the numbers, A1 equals 0.7 angstrom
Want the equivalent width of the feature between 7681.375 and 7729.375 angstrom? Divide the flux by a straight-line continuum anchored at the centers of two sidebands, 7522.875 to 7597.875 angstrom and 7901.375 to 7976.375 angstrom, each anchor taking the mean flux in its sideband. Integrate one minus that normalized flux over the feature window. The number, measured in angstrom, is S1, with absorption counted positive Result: 0.91 angstrom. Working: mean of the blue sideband 15.2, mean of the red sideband 14.2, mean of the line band 14.6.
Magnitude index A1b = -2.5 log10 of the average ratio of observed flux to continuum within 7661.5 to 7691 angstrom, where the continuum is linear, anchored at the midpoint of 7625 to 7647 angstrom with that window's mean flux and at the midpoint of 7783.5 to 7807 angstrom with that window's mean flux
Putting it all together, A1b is 0.03 mag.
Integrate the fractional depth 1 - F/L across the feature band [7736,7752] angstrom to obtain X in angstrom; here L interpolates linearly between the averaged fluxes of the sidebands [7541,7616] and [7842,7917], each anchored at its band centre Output 0.2 angstrom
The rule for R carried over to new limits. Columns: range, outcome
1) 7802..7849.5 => 14.4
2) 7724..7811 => 14.6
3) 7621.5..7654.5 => 15.3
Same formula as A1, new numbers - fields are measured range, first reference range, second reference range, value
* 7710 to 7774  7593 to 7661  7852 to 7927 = 0.49 angstrom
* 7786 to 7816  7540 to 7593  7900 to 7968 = 0.17 angstrom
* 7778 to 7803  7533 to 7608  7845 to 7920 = 0.12 angstrom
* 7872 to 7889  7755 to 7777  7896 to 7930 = 0.17 angstrom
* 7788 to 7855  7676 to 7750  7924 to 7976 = -0.38 angstrom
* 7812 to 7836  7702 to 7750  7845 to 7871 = 0.19 angstrom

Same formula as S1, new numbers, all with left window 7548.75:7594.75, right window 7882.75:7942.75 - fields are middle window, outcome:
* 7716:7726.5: 0.00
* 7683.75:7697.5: 0.25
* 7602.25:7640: 0.16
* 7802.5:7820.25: 0.20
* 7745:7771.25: 0.05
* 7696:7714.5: 0.38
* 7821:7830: -0.16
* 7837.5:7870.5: -0.34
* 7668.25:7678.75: -0.18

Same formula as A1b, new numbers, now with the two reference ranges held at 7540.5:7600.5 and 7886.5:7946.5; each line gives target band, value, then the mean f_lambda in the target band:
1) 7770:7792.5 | 0.00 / 14.6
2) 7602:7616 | 0.04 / 14.6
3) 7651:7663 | 0.02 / 14.7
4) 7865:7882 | -0.01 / 14.5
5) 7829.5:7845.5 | 0.01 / 14.3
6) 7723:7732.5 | 0.02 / 14.5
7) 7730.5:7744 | 0.00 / 14.7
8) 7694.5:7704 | 0.04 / 14.3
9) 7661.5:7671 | 0.05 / 14.3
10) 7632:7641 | -0.03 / 15.5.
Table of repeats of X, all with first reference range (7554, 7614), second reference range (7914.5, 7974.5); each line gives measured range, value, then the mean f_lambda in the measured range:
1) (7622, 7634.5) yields -0.3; 15.3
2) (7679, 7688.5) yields 0.1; 14.7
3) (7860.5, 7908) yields -0.1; 14.4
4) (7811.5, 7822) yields 0.1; 14.4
